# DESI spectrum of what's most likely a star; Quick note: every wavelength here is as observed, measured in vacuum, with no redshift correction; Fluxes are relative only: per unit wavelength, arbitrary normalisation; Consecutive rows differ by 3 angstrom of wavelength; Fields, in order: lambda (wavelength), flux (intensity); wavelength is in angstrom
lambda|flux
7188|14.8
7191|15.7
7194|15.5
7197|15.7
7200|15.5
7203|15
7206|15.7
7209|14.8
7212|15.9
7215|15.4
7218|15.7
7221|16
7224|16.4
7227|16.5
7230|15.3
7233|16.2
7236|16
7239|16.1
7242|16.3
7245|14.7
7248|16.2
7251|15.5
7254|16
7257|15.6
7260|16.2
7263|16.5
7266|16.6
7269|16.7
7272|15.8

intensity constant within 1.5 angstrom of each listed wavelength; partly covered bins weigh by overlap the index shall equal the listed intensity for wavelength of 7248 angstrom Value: 16.2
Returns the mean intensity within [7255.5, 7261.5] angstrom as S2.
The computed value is 15.9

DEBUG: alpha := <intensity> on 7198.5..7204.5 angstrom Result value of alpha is 15.2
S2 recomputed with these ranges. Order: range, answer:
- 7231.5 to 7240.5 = 16.1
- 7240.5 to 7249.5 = 15.7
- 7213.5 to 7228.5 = 16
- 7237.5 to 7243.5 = 16.2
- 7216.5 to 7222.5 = 15.8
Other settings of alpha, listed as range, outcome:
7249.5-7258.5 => 15.7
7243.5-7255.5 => 15.6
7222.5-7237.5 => 16.1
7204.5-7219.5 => 15.5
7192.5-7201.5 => 15.6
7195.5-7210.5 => 15.3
